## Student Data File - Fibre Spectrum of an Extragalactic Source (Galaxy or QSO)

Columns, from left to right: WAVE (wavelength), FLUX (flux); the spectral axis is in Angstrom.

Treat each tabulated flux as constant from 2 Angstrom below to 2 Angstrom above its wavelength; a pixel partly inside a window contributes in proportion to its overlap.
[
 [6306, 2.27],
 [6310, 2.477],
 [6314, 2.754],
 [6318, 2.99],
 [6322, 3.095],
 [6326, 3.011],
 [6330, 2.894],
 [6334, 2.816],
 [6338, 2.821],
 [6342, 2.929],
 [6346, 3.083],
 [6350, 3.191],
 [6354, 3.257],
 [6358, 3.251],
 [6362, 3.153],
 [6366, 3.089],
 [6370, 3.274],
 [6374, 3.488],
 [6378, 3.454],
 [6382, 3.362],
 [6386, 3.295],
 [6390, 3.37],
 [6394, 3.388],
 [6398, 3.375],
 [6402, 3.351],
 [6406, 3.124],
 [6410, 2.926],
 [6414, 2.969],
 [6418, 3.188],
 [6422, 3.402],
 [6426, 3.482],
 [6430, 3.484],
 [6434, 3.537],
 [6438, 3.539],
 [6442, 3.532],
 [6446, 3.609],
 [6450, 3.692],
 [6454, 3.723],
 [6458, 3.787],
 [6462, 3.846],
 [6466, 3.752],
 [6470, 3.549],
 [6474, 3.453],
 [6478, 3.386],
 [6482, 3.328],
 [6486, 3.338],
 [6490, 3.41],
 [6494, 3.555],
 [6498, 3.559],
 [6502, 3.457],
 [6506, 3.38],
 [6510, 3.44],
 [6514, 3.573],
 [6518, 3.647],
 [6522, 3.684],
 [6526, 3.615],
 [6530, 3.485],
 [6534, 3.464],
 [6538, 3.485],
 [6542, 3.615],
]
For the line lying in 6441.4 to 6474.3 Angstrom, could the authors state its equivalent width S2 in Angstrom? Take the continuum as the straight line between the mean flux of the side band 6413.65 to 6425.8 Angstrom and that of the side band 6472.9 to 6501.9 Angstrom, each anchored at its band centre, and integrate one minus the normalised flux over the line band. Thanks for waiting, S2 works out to -3.1 Angstrom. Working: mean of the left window 3.26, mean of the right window 3.43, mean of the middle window 3.68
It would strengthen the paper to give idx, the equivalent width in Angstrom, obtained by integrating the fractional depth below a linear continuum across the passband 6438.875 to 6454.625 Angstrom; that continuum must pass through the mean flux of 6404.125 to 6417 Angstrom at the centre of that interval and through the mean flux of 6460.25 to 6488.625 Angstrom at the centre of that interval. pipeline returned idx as -1.5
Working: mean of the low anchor 3.02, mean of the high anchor 3.52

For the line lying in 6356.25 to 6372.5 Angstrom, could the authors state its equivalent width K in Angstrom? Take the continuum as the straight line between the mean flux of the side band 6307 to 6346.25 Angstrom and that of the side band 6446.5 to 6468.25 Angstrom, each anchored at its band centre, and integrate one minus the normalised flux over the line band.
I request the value -0.4 Angstrom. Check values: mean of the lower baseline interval 2.86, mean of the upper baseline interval 3.75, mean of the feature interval 3.2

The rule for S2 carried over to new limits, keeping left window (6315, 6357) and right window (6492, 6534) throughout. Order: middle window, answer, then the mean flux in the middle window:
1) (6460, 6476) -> -1.2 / 3.65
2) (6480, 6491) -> 0.3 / 3.35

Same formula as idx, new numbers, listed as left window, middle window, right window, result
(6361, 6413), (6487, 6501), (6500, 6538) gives -0.1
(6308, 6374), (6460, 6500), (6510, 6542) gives -1.1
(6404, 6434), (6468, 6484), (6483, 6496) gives -0.2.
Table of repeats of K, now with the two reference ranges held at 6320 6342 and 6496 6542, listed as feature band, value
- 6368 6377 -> -1.0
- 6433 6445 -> -1.0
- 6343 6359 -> -1.0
